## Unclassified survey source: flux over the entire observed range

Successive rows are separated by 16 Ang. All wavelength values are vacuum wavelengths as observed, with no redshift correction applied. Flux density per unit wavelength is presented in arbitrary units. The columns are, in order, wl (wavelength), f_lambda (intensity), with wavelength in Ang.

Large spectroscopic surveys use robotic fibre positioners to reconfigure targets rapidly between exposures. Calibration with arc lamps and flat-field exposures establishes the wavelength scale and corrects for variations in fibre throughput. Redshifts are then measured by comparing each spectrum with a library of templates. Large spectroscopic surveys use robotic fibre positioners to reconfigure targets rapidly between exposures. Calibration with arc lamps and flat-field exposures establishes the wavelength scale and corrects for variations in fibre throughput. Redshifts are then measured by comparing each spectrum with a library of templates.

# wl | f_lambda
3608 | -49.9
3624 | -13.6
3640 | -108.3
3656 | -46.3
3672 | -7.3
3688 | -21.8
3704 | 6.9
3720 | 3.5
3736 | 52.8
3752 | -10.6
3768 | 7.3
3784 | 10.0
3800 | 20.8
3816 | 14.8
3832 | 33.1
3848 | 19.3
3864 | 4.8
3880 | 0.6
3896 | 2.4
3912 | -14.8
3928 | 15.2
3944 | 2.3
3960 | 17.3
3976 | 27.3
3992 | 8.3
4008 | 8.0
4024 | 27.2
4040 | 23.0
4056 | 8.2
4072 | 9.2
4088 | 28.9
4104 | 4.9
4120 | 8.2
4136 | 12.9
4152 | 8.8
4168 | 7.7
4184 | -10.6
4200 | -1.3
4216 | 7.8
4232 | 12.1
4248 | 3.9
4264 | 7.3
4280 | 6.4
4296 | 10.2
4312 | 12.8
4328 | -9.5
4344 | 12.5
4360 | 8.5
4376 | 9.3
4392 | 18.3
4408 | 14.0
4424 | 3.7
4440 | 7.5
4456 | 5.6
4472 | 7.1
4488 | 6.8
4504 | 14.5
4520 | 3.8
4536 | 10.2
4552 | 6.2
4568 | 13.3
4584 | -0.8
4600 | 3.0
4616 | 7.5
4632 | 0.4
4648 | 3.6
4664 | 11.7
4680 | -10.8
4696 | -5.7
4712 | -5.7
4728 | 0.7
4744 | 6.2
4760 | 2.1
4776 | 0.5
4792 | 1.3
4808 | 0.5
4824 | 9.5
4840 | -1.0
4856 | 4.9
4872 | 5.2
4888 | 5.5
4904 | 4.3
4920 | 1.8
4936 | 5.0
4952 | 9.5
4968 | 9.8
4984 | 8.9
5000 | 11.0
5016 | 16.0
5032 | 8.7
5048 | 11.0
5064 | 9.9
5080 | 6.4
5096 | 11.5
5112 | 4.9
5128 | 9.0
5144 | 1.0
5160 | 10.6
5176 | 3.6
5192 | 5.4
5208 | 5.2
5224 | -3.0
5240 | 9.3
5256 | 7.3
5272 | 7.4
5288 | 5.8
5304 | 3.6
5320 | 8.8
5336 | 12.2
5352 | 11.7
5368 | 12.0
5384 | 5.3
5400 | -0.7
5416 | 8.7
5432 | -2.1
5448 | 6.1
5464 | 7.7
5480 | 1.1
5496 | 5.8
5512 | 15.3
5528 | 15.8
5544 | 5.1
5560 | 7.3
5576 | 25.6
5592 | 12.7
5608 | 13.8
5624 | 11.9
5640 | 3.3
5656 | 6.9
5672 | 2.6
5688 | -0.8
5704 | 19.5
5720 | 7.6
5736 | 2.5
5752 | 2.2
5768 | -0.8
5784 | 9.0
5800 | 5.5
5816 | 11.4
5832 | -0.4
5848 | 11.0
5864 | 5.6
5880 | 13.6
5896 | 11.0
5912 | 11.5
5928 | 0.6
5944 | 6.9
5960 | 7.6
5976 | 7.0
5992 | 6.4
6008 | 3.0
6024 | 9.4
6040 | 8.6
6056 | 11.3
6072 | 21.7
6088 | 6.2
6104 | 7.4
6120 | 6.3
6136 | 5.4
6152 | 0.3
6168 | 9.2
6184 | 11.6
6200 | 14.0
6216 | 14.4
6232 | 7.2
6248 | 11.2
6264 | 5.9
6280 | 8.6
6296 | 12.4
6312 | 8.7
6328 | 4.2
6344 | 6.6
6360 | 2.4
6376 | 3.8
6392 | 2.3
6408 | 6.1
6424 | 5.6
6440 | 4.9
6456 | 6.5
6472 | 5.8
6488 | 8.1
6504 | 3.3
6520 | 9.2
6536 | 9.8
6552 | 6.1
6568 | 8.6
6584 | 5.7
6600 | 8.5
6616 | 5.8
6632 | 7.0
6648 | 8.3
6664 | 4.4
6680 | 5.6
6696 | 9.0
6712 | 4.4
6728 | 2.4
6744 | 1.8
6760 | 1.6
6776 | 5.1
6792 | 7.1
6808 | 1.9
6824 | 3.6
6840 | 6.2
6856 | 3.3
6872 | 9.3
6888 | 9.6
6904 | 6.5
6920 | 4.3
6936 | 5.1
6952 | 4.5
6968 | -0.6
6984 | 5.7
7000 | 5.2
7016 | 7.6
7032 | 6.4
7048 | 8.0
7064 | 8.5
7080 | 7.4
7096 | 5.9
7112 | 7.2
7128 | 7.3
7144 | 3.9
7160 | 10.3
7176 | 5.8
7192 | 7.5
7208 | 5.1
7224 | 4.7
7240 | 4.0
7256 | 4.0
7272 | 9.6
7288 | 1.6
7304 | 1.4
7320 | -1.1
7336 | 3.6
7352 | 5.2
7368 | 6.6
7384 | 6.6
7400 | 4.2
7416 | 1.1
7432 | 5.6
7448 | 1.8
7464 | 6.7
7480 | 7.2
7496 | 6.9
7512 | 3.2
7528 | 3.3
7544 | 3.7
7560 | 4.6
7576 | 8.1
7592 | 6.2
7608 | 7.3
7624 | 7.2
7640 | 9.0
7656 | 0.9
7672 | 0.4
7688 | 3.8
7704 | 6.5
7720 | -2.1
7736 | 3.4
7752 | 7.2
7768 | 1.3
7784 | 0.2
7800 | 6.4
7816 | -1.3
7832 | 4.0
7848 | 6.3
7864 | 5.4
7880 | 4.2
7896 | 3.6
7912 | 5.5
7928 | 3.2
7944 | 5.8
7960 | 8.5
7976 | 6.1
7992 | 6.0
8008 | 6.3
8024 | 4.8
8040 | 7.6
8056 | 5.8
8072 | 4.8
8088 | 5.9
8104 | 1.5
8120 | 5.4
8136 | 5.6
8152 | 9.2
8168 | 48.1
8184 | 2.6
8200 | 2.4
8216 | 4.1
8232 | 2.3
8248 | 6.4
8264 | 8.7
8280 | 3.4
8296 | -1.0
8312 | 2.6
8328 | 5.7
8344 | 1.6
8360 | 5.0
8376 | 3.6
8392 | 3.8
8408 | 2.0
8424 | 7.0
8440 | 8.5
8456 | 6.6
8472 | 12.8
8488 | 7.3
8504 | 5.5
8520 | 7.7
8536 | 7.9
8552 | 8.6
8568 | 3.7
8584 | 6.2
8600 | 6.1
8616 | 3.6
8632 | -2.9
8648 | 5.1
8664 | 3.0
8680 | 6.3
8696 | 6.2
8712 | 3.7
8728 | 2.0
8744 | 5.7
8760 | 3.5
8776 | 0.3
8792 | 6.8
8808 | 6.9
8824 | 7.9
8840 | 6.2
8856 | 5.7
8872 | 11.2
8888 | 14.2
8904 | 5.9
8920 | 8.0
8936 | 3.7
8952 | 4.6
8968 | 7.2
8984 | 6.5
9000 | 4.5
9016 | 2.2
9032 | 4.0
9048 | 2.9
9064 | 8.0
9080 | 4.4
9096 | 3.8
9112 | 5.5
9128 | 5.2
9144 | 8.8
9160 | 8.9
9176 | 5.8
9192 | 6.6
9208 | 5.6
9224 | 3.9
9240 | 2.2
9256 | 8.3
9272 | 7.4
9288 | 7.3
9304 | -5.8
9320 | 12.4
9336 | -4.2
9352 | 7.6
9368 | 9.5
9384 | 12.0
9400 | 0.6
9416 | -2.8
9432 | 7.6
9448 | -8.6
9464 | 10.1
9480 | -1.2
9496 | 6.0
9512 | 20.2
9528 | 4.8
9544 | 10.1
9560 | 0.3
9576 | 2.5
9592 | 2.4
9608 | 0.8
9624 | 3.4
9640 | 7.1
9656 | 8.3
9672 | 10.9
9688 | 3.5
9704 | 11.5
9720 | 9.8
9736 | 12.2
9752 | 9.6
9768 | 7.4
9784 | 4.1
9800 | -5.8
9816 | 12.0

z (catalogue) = 1.189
